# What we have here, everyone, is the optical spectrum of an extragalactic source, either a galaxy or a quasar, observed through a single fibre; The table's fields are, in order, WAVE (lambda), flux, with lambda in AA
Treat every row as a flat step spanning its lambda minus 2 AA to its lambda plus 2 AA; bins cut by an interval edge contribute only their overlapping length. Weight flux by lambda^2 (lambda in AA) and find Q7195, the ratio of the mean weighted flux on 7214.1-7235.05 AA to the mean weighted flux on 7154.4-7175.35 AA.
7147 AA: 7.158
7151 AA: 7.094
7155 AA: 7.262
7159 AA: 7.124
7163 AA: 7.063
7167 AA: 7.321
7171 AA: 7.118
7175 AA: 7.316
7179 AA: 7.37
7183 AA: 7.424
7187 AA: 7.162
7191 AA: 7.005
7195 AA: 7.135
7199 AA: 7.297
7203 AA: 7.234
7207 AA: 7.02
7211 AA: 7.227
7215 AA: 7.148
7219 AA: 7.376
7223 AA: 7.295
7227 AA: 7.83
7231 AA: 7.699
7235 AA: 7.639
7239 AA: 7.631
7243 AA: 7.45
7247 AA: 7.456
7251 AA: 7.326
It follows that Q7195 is 1.1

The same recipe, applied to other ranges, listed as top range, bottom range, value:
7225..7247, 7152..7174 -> 1.08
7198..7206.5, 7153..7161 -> 1.02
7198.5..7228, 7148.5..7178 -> 1.03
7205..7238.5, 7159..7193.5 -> 1.04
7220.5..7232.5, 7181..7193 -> 1.07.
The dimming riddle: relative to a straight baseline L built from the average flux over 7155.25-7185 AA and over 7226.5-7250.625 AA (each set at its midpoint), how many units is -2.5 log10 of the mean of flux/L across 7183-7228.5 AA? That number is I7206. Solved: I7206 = 0.03 mag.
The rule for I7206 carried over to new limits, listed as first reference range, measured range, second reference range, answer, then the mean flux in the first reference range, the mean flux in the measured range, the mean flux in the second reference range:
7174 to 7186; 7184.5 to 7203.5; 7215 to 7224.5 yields 0.025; 7.36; 7.17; 7.3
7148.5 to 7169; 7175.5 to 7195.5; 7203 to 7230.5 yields 0.002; 7.17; 7.23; 7.33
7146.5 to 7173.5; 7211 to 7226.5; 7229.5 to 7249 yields 0.021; 7.17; 7.32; 7.57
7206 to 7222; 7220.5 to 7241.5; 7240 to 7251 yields -0.039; 7.21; 7.61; 7.45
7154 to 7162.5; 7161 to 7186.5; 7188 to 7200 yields -0.017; 7.16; 7.26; 7.13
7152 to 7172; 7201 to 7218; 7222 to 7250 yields 0.039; 7.18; 7.17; 7.57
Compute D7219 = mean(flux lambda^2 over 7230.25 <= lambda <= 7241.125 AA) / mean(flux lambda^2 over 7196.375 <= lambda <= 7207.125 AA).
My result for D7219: 1.07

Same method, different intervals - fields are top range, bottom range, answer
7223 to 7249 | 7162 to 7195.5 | 1.07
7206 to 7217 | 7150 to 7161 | 1.01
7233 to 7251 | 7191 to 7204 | 1.06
